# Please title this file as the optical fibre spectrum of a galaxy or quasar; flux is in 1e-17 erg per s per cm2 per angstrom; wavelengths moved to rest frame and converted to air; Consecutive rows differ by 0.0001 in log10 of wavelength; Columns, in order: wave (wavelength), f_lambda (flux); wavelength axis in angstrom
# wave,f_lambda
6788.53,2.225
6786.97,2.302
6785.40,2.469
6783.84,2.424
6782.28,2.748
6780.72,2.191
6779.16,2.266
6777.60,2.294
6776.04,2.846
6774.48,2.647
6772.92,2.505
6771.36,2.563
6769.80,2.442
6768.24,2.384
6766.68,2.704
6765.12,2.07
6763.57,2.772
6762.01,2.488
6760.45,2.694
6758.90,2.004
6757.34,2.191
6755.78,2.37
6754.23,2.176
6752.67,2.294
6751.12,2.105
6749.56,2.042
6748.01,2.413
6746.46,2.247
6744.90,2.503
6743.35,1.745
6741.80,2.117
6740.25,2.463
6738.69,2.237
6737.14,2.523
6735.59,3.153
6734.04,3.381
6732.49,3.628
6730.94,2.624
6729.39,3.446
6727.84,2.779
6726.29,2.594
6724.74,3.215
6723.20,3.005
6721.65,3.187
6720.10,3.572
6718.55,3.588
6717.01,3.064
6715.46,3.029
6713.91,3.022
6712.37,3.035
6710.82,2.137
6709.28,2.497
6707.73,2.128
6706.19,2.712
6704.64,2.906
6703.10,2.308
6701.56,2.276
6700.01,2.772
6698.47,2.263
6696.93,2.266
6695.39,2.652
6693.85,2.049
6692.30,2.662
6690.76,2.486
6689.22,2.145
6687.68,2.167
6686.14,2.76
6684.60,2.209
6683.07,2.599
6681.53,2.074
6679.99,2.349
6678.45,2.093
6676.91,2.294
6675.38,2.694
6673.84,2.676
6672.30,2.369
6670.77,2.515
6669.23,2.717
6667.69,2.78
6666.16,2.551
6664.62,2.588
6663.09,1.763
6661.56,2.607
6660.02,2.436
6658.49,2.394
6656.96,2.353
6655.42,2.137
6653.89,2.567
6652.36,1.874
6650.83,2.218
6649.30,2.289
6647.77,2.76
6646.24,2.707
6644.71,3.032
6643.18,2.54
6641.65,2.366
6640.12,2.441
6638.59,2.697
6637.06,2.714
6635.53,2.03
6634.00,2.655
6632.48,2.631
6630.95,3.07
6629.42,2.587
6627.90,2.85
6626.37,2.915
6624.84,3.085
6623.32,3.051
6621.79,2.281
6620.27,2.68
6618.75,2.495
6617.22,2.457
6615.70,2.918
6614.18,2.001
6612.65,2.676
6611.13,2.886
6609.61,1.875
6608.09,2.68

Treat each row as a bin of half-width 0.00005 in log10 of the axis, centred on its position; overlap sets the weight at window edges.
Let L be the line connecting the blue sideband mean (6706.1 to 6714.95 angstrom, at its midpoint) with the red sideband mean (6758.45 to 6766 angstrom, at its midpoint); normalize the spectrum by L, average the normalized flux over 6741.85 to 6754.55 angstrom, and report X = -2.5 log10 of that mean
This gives 0.13 mag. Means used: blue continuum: 2.59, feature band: 2.19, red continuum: 2.43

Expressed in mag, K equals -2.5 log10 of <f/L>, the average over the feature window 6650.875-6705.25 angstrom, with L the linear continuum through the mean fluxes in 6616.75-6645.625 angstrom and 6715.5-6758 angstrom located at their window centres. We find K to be 0.116 mag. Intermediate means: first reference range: 2.66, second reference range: 2.7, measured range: 2.41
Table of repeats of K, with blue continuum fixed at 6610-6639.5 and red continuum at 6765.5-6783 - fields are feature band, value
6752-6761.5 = 0.10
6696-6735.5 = -0.12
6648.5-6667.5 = 0.13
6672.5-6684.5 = 0.09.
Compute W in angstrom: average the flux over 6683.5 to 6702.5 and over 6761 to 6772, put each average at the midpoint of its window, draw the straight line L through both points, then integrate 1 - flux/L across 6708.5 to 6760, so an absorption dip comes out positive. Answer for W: -4.9 angstrom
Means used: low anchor 2.4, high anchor 2.49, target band 2.68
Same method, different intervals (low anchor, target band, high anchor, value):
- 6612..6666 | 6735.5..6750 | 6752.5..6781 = 0.8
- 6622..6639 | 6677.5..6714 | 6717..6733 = 7.2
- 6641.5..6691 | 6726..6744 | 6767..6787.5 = -2.0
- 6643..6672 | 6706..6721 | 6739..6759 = -3.8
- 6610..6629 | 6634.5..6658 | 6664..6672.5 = 1.6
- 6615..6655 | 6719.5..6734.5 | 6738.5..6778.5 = -4.4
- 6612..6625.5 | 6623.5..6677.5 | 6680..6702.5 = -0.6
